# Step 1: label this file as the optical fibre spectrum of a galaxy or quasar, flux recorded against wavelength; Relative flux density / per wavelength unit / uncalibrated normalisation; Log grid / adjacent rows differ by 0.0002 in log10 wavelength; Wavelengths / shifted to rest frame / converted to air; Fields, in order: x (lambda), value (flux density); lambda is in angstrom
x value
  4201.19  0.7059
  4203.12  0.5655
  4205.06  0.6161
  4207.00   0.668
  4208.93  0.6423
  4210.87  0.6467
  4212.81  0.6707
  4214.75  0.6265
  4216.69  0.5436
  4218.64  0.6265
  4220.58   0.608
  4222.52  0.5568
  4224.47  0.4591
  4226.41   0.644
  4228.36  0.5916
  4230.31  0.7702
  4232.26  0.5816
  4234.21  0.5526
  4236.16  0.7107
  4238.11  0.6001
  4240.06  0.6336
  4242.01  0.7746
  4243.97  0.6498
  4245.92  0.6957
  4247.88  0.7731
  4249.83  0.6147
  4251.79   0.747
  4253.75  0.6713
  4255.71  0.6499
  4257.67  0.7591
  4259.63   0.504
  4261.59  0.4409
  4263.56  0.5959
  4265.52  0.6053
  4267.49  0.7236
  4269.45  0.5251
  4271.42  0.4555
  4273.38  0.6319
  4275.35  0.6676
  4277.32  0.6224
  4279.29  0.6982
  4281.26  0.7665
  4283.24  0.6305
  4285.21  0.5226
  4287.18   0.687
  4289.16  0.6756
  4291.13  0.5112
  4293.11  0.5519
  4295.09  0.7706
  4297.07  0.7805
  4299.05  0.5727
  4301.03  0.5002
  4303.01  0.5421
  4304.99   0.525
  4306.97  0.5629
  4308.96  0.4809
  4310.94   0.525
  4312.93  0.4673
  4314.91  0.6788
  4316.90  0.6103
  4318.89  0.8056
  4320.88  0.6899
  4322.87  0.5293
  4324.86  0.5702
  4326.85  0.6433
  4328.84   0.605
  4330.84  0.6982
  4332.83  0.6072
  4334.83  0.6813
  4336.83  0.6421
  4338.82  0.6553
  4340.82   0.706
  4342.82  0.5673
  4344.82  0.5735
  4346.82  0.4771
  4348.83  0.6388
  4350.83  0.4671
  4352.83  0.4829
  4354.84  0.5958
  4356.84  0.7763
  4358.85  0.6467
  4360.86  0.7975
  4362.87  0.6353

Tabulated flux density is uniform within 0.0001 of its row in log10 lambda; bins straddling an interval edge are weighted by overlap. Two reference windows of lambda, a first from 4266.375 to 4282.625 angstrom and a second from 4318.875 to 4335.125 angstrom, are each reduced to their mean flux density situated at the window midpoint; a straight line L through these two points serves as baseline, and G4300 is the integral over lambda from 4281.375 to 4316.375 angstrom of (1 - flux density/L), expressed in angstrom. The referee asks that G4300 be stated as 2.4 angstrom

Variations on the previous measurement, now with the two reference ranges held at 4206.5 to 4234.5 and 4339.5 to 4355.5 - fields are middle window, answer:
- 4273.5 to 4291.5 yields -1.74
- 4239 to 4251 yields -1.73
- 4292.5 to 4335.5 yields -2.37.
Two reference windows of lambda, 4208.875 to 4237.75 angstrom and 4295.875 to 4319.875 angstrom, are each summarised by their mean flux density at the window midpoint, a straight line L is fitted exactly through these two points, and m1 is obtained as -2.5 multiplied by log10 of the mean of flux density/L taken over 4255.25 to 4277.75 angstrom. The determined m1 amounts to 0.008 mag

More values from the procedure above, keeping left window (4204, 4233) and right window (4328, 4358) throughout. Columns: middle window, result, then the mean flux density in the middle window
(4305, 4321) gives 0.04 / 0.593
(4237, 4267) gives -0.06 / 0.649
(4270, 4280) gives 0.01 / 0.609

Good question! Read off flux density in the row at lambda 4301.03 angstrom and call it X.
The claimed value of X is 0.5002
